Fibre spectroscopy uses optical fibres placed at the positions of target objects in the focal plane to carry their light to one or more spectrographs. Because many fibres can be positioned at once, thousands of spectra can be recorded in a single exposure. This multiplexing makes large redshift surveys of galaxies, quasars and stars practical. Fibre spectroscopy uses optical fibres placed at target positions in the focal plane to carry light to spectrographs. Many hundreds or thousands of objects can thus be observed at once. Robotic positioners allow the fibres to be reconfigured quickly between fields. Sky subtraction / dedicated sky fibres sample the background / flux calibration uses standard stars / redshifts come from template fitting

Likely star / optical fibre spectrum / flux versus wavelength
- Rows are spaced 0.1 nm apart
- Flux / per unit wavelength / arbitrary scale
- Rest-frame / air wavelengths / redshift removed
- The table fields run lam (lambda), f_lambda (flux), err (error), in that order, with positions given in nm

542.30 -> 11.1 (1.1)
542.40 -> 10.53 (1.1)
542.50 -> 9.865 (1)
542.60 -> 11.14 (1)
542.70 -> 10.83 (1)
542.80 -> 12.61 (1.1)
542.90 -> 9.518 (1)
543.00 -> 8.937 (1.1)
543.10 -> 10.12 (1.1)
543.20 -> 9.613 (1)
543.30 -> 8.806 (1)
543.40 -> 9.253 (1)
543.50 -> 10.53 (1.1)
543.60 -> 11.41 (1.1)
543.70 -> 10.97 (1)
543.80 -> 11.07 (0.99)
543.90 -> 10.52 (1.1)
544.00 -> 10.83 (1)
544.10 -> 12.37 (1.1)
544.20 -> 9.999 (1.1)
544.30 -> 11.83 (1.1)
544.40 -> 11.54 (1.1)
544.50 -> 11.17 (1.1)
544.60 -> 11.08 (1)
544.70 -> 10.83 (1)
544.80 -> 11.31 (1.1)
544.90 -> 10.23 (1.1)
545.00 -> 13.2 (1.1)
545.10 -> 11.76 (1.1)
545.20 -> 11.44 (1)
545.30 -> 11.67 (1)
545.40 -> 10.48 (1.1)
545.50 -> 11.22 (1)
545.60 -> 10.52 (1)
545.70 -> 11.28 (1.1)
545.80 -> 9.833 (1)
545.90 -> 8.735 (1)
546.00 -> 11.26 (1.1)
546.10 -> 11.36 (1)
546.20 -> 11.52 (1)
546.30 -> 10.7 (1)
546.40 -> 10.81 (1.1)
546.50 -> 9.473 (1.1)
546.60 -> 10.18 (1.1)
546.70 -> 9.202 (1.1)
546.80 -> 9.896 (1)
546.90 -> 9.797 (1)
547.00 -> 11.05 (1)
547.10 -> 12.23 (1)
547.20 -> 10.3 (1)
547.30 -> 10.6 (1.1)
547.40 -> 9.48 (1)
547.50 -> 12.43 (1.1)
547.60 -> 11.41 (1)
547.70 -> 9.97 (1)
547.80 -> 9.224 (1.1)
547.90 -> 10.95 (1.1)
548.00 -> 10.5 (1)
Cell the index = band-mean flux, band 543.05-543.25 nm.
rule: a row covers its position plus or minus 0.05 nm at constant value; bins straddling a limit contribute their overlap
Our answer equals 9.87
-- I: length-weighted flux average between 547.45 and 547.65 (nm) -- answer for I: 11.9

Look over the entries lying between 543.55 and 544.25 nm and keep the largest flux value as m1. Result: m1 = 12.37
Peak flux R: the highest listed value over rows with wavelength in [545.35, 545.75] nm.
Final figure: 11.28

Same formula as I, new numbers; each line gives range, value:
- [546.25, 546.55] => 10.3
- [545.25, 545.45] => 11.1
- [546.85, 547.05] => 10.4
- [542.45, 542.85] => 11.1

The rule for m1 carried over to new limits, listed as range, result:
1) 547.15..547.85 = 12.43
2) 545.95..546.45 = 11.52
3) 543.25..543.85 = 11.41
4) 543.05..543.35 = 10.12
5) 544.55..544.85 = 11.31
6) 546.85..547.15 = 12.23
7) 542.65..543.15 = 12.61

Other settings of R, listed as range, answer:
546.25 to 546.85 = 10.81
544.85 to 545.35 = 13.2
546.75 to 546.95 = 9.896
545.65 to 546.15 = 11.36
